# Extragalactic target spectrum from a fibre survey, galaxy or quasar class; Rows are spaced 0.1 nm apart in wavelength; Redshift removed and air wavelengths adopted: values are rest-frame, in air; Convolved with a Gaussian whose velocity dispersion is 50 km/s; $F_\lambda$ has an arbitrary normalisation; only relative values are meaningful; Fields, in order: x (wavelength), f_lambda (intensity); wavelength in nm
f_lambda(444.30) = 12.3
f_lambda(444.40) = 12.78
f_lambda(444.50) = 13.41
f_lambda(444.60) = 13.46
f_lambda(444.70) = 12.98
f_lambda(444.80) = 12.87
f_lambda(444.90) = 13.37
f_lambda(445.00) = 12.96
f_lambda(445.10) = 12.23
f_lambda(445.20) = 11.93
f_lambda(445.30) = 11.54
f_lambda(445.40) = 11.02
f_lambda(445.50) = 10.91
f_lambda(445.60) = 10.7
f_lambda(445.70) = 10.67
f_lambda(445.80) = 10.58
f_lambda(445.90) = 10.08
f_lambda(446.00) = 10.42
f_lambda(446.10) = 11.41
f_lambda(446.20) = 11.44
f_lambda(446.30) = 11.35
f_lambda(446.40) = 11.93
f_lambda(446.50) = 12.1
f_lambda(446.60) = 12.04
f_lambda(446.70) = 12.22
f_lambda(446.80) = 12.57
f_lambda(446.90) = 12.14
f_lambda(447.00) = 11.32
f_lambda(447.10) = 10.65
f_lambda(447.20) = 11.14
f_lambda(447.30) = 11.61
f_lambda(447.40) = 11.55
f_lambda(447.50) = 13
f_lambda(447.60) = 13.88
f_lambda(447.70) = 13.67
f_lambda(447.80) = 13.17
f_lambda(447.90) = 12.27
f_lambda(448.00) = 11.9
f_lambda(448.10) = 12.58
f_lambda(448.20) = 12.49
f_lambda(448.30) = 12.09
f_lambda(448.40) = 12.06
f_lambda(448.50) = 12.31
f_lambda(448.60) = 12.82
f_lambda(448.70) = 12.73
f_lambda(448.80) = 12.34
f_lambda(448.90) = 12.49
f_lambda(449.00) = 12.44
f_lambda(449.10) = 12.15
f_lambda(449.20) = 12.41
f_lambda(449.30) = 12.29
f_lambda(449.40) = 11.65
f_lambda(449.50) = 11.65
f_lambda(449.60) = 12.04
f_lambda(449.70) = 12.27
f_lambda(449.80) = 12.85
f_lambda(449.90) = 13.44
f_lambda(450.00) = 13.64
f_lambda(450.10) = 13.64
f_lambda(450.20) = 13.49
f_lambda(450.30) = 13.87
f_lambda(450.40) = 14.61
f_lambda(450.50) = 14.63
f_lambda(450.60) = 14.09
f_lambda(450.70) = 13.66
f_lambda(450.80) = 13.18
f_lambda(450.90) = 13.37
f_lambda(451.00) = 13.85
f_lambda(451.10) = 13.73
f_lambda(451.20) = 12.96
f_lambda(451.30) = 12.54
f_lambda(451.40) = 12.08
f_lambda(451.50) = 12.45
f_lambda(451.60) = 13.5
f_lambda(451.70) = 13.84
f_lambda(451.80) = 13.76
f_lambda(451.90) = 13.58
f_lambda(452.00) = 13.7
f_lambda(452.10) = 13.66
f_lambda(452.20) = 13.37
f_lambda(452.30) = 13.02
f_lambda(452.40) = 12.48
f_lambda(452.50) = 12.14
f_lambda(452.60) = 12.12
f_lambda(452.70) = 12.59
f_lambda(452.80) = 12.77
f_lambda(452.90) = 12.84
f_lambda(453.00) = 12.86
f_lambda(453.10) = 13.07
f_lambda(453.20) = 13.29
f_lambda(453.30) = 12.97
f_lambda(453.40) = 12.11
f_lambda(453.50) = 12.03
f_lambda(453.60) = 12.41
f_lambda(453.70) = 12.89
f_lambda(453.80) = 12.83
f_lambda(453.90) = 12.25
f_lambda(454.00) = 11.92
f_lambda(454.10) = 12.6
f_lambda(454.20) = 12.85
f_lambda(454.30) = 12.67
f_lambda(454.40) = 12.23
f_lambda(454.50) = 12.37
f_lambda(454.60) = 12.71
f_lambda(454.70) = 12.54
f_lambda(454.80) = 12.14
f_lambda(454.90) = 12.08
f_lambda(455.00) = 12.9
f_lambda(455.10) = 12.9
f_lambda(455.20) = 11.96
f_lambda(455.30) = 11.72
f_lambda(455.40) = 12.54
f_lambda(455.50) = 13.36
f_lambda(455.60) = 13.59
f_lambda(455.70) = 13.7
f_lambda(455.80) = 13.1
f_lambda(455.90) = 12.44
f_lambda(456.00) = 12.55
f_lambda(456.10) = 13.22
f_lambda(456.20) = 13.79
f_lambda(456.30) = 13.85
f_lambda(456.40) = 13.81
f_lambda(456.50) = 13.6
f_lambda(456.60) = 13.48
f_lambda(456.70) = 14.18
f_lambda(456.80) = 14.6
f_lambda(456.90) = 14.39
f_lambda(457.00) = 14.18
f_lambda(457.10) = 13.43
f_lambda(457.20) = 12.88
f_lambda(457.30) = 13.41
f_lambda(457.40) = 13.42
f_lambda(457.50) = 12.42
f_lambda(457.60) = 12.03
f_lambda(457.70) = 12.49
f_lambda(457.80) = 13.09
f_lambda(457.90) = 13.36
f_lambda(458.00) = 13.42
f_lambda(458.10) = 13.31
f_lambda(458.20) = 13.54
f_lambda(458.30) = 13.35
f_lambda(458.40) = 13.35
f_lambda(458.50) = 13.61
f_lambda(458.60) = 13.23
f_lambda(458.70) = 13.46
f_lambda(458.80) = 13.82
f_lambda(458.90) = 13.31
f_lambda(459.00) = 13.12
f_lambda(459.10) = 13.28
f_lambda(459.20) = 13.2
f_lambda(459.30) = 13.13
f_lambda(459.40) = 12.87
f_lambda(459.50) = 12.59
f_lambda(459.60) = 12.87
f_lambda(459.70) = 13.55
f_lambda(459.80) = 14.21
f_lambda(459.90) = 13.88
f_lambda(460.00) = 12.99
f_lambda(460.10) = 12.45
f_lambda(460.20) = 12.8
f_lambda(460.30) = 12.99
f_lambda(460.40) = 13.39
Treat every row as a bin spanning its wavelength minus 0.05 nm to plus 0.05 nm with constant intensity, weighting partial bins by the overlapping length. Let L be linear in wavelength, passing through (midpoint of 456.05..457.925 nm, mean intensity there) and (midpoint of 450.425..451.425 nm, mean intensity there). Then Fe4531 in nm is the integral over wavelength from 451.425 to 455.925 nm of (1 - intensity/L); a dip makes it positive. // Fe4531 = 0.23 nm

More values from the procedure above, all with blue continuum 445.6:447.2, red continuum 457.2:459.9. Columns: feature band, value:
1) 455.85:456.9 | -0.06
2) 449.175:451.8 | -0.26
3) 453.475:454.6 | 0.00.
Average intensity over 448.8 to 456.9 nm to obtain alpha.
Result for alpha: 13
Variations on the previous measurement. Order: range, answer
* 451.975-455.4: 12.6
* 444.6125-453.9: 12.5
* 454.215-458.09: 13.1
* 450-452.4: 13.5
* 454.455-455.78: 12.7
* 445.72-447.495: 11.5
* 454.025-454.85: 12.5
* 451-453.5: 13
